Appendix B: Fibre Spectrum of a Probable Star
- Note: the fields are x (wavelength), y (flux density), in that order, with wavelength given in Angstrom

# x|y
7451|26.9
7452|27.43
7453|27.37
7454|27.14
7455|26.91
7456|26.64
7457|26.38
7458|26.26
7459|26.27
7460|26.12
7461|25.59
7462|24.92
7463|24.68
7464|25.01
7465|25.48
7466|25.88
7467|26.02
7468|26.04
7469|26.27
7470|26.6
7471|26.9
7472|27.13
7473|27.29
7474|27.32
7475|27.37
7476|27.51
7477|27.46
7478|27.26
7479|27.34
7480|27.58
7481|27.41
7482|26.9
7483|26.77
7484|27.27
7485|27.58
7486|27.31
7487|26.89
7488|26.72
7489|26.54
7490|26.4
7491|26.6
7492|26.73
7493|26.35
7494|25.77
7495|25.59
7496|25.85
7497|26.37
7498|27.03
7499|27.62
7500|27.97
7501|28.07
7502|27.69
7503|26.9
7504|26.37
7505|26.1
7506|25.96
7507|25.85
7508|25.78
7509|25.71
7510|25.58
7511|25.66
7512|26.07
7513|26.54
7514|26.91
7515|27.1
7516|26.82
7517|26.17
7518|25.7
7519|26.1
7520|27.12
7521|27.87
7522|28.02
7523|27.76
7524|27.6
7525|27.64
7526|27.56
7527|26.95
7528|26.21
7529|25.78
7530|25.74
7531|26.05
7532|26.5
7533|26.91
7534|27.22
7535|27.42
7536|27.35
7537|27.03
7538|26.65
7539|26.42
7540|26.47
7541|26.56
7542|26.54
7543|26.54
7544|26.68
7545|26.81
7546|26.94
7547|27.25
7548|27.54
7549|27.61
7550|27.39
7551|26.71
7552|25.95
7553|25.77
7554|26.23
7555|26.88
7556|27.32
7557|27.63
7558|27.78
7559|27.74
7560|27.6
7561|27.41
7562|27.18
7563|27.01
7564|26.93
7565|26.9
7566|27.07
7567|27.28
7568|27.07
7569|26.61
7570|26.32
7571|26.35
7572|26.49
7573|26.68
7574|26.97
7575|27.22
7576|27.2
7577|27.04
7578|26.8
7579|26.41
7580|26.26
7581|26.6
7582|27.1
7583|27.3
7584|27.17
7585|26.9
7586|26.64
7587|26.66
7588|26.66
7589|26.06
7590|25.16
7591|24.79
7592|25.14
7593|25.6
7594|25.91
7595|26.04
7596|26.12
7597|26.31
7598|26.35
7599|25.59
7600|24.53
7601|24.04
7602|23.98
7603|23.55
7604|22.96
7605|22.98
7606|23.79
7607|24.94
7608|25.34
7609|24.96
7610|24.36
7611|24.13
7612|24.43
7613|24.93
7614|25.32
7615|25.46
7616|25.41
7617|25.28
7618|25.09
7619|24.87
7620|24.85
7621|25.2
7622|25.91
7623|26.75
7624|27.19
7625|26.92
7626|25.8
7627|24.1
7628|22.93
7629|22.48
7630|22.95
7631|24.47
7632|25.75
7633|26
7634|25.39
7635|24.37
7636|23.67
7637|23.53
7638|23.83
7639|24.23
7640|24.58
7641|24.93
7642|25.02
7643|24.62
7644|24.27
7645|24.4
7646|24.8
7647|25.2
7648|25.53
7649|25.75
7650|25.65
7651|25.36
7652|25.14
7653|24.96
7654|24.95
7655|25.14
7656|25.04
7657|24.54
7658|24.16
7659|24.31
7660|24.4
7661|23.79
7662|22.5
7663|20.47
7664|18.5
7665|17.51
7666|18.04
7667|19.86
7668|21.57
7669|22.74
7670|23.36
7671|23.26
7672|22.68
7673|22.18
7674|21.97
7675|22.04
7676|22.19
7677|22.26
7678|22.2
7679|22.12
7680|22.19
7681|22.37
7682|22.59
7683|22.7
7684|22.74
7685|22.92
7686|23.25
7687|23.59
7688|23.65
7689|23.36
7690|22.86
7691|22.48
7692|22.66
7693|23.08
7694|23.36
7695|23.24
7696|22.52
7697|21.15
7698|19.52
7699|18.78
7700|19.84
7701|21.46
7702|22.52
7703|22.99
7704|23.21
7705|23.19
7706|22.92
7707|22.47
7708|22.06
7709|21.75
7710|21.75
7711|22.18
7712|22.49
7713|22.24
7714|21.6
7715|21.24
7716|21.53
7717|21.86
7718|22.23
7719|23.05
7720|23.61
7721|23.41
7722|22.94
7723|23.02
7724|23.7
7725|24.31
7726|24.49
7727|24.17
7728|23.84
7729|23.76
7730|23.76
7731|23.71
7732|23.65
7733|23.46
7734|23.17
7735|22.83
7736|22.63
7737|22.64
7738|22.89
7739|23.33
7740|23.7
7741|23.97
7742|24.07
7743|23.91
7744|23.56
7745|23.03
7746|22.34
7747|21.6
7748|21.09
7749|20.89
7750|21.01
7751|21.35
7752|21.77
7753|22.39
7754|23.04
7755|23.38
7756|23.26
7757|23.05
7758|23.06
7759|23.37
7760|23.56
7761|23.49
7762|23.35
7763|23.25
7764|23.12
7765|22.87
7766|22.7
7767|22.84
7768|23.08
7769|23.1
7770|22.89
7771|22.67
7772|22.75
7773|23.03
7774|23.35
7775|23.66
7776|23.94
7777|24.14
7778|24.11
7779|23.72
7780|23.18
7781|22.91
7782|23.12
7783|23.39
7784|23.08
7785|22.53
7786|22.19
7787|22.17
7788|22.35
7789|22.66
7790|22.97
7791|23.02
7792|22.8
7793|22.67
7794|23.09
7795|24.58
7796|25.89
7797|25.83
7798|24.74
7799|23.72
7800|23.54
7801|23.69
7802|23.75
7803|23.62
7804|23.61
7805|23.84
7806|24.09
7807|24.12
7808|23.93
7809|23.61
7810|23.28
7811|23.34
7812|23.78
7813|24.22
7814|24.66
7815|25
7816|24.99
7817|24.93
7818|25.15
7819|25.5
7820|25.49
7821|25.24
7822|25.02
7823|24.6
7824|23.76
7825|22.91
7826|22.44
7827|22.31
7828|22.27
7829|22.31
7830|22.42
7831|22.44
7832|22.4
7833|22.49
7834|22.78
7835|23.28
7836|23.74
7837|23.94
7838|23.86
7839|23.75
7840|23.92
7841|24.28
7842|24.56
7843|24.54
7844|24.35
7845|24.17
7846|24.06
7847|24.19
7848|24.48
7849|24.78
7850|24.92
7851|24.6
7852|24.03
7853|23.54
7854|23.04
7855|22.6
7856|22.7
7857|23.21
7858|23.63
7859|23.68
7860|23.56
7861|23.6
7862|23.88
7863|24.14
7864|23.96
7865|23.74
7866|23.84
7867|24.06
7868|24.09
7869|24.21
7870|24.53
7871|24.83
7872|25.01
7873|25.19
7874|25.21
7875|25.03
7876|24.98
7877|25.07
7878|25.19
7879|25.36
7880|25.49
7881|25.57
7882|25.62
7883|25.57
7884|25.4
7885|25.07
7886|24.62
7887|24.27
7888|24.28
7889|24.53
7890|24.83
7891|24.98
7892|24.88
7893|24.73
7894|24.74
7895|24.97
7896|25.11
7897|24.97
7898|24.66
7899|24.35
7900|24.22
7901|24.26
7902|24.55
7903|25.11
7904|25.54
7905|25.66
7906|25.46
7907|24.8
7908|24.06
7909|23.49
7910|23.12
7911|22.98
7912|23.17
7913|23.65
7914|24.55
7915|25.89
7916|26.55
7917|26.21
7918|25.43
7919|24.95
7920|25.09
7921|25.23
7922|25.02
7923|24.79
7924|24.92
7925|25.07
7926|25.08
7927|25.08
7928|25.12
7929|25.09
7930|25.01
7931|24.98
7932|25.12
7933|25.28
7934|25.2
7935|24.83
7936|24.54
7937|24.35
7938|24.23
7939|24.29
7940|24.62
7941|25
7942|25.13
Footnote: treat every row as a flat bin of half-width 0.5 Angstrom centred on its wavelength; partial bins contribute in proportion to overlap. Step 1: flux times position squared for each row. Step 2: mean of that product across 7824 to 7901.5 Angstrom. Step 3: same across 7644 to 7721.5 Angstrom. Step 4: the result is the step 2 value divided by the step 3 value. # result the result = 1.1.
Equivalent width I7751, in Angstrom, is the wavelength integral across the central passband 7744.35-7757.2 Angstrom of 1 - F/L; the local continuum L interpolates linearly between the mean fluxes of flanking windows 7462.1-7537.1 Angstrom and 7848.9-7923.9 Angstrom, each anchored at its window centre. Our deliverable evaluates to 1.6 Angstrom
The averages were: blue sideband 26.7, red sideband 24.6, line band 22.2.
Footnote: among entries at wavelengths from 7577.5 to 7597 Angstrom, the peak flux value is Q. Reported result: 27.3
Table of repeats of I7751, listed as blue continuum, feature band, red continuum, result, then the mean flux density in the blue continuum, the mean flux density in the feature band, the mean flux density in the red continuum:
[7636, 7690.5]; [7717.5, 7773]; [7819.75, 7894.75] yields 1.4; 23.3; 23.1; 24.1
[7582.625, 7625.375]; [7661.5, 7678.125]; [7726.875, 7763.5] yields 2.0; 25.4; 21.4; 23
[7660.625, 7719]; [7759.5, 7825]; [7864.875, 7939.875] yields -0.8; 22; 23.7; 24.8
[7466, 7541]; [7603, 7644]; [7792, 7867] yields 1.6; 26.8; 24.7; 23.9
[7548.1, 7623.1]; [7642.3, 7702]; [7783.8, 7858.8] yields 5.6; 26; 22.8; 23.7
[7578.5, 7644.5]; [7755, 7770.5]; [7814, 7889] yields 0.9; 25.2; 23.1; 24.2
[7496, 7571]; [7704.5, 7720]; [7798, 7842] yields 1.7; 26.8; 22.2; 23.8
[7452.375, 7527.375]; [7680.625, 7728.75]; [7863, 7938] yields 5.9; 26.7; 22.6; 24.8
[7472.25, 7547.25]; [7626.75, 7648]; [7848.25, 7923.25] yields 1.3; 26.8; 24.4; 24.6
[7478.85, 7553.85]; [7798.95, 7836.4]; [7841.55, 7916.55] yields 1.7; 26.7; 23.7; 24.5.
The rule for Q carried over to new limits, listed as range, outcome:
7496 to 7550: 28.07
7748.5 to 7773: 23.56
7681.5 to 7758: 24.49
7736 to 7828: 25.89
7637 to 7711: 25.75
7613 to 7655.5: 27.19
